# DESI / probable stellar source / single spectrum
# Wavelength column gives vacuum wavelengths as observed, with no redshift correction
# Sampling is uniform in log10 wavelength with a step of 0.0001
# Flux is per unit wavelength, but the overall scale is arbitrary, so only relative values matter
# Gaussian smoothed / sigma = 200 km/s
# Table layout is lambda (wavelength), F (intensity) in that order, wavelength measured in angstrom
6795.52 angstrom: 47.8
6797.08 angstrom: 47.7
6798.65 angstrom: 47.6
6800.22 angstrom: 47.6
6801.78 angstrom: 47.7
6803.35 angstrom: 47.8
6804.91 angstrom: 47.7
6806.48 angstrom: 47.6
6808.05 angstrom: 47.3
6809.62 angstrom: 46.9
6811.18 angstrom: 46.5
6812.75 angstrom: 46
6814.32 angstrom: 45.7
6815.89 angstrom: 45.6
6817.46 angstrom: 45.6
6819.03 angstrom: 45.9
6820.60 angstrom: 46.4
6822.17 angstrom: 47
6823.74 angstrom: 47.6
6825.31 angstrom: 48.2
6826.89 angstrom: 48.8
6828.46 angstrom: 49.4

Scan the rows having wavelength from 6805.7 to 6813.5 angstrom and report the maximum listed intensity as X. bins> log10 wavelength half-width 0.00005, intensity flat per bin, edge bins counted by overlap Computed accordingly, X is 47.6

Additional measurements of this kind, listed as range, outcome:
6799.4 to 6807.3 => 47.8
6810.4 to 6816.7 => 46.5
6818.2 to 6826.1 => 48.2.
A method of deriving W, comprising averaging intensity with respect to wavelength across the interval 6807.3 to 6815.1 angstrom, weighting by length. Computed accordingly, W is 46.5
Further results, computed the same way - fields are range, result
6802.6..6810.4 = 47.5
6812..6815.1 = 45.8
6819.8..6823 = 46.7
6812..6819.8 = 45.7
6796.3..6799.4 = 47.6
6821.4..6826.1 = 47.6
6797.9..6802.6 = 47.6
